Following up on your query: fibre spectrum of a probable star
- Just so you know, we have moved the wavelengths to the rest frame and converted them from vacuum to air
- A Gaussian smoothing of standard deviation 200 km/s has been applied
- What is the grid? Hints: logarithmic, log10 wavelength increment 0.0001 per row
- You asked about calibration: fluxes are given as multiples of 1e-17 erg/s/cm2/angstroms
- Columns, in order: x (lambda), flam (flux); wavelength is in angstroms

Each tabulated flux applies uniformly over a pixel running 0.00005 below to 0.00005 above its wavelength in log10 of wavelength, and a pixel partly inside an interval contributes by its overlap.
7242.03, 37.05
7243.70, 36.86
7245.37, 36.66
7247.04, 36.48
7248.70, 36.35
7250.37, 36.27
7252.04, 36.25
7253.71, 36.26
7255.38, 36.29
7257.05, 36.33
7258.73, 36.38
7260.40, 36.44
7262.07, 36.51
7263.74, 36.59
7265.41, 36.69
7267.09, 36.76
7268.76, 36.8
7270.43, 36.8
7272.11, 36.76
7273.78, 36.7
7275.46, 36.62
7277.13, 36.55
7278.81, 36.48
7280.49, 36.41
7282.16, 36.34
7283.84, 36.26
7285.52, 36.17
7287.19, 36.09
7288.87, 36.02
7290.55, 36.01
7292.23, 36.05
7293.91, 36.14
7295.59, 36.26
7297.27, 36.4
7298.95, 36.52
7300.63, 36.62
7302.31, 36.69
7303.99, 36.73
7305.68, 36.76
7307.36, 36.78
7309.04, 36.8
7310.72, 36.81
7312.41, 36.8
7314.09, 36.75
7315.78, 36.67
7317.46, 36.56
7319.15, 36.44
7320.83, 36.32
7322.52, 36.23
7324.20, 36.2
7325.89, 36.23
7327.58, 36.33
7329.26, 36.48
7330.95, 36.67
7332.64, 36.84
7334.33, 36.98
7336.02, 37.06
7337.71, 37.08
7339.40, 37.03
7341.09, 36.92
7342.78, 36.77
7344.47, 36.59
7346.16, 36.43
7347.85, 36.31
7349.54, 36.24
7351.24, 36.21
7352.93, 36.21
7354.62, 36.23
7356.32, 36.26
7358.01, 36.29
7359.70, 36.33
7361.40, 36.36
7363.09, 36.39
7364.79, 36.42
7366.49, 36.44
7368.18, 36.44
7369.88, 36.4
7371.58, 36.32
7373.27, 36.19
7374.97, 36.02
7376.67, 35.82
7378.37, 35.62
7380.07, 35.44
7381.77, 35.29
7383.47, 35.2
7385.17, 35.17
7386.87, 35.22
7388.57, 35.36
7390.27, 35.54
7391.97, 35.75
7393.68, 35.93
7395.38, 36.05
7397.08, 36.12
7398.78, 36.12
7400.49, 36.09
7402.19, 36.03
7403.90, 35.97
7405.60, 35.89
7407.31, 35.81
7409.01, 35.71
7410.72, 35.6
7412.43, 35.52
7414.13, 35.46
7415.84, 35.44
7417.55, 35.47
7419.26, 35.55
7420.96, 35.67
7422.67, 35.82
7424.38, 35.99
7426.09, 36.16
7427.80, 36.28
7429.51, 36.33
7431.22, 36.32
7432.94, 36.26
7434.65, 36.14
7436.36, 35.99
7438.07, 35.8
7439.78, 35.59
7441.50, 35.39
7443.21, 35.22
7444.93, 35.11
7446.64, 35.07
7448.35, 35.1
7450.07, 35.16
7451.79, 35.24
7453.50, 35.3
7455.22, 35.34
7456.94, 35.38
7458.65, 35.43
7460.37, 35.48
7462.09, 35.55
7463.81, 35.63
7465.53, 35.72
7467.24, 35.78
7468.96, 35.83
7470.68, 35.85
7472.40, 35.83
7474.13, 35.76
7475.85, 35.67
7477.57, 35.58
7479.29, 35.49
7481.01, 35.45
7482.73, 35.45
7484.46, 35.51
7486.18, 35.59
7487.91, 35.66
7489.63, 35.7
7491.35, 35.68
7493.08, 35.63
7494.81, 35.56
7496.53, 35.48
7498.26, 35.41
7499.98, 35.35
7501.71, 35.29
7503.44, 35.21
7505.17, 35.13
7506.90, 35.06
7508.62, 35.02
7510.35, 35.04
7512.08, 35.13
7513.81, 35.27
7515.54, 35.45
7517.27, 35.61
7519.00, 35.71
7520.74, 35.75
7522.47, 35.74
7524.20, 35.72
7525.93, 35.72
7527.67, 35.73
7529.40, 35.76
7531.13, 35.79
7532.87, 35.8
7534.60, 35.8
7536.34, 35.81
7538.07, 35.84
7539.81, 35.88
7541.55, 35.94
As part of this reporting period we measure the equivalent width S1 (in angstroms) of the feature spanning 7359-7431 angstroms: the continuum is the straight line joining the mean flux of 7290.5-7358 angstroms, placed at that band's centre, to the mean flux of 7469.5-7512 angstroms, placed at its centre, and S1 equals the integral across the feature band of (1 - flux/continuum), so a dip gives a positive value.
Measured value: 0.4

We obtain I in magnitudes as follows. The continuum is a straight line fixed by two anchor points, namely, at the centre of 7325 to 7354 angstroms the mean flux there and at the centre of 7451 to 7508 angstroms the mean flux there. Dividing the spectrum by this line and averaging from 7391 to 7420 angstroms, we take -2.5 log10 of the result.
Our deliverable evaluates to 0.01 mag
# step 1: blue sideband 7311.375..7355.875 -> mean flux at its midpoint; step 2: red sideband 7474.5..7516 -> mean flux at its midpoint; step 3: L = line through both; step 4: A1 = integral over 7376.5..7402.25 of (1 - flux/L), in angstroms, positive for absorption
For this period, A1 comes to 0.36 angstroms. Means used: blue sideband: 36.6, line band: 35.7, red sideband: 35.4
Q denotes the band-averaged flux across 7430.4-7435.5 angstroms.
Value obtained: 36.2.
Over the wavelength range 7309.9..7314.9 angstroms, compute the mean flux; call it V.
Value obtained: 36.8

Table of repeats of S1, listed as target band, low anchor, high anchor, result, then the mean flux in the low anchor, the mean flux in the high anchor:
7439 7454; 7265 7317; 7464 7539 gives 0.2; 36.5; 35.6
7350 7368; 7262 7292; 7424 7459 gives -0.1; 36.5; 35.6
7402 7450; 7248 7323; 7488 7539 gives 0.2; 36.5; 35.5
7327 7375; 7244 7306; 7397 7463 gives -0.6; 36.4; 35.7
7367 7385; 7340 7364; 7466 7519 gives 0.2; 36.4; 35.5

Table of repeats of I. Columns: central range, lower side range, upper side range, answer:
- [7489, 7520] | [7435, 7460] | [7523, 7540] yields 0.01 mag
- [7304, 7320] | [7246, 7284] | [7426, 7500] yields -0.01 mag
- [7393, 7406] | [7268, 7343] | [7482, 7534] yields 0.00 mag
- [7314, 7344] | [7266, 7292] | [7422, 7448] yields -0.01 mag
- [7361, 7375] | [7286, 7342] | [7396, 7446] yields -0.01 mag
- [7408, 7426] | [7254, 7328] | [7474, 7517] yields 0.01 mag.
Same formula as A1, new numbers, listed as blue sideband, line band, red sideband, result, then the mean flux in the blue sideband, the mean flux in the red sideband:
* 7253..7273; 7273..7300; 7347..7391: 0.1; 36.6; 36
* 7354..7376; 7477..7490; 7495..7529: 0.0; 36.3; 35.4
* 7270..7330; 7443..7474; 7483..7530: 0.2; 36.5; 35.5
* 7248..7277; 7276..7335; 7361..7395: -0.3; 36.5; 35.9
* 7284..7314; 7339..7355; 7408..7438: -0.1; 36.5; 35.9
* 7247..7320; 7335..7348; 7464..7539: -0.2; 36.5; 35.6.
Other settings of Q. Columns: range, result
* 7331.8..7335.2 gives 36.9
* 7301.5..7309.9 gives 36.8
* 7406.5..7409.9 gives 35.8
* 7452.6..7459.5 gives 35.4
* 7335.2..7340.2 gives 37.1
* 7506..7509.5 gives 35.1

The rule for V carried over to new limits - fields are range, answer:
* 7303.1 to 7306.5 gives 36.7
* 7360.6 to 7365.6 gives 36.4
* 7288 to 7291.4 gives 36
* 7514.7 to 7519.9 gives 35.5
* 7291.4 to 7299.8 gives 36.3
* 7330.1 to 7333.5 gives 36.7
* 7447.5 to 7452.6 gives 35.1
